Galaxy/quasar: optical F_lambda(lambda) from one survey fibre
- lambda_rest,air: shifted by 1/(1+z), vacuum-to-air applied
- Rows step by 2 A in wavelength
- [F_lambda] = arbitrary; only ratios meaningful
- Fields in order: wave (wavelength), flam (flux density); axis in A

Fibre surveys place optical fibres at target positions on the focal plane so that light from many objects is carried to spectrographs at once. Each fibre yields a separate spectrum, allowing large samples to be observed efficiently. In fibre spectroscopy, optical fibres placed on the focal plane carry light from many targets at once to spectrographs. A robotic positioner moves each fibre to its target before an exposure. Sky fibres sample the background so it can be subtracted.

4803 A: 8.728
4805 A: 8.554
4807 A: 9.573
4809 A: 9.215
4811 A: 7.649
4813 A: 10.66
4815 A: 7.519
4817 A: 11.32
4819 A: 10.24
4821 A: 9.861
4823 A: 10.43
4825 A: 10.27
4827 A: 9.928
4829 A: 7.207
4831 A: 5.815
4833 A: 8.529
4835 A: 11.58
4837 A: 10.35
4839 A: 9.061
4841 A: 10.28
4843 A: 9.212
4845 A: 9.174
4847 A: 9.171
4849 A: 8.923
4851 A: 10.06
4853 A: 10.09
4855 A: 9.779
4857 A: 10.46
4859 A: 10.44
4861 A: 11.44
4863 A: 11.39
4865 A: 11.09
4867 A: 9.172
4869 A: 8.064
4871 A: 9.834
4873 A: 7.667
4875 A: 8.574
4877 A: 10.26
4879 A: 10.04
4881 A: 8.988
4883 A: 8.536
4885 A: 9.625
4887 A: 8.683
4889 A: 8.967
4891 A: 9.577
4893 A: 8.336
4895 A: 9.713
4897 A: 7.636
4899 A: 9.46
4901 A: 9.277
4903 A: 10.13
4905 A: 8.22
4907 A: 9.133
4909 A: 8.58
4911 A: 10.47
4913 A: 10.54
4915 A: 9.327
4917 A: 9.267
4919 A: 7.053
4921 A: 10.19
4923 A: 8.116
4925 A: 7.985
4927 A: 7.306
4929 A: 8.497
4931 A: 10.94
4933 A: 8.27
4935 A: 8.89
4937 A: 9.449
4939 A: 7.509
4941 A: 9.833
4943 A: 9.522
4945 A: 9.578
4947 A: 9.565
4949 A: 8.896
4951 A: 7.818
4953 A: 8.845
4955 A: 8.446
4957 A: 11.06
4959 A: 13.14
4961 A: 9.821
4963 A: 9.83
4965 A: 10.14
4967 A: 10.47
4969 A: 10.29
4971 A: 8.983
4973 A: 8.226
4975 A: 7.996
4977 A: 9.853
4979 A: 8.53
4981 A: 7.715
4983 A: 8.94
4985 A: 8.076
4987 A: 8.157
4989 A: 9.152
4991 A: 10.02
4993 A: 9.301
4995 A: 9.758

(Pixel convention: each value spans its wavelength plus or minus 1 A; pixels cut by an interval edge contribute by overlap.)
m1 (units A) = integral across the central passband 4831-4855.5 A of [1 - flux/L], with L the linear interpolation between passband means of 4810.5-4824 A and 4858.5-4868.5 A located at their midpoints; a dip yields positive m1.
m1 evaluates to 1.7 A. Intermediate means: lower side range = 9.74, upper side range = 10.6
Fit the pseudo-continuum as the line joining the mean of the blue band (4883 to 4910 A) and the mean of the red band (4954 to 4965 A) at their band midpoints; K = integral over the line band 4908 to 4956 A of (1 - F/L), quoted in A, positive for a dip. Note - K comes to 4.1 A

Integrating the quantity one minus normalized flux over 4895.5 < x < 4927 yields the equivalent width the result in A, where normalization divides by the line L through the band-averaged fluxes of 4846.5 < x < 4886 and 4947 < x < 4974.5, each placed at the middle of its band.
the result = 2.2 A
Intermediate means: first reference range 9.69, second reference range 9.65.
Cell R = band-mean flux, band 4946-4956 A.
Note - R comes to 8.71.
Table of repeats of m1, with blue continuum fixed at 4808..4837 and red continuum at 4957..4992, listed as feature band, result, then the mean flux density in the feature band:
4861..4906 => 0.4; 9.29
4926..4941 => 1.0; 8.77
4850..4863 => -1.5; 10.5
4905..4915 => -0.1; 9.5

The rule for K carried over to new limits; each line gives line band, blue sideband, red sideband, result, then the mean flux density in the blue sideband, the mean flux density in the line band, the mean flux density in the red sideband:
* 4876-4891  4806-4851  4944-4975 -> 0.25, 9.38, 9.32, 9.62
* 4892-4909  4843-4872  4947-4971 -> 1.57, 9.91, 8.96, 9.84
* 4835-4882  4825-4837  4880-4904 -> -4.09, 8.89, 9.76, 9.08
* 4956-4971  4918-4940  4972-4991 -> -3.46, 8.56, 10.6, 8.6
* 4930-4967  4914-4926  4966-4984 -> -3.01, 8.66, 9.56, 9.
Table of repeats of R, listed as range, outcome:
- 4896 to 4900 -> 8.55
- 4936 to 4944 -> 9.08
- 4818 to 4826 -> 10.2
